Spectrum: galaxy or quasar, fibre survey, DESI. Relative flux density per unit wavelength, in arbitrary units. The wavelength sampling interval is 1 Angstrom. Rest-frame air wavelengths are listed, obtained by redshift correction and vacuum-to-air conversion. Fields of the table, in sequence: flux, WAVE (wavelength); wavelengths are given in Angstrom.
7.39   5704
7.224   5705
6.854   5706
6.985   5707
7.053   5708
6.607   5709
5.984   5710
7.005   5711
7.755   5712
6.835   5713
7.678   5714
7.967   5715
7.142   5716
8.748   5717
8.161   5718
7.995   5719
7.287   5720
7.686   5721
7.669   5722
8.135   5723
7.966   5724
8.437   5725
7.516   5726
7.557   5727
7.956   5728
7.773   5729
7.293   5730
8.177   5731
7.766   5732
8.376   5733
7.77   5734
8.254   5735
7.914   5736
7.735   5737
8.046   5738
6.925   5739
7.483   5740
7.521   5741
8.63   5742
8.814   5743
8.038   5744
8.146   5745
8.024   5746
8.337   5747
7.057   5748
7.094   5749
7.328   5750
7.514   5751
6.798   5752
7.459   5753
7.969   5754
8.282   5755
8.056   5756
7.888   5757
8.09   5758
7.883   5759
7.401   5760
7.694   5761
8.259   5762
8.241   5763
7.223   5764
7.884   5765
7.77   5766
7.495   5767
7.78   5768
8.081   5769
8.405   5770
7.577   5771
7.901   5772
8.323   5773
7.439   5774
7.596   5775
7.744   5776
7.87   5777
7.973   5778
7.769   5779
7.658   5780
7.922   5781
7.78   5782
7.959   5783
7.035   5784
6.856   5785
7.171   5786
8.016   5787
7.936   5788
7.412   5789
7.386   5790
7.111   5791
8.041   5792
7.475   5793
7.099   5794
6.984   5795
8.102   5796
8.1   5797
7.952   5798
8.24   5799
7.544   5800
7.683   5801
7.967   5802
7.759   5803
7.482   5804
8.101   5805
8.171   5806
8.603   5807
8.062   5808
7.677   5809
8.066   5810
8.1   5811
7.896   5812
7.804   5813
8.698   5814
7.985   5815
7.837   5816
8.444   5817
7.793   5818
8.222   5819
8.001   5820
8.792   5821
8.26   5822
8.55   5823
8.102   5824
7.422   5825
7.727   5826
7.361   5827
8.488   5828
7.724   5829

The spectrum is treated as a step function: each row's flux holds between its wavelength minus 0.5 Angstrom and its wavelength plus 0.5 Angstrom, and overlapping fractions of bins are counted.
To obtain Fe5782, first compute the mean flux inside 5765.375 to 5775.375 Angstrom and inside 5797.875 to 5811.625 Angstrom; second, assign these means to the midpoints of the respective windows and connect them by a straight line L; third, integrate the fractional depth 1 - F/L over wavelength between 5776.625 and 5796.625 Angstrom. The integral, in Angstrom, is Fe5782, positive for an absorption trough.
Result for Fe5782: 0.8 Angstrom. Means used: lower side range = 7.84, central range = 7.58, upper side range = 7.96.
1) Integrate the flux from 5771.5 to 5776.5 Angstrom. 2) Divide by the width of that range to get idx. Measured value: 7.8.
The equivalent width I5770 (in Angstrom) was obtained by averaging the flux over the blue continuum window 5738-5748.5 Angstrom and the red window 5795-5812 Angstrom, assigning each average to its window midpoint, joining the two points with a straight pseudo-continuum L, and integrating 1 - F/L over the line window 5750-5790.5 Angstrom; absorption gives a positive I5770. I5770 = 1.0 Angstrom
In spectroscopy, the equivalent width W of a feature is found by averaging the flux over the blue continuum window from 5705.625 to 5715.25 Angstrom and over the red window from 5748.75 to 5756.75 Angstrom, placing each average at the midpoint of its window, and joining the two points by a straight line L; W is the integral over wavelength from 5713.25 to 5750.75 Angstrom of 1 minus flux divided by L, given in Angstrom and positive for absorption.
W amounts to -2.7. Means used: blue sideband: 7.05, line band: 7.84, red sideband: 7.59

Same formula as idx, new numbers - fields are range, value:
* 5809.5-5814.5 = 8.11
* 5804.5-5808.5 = 8.23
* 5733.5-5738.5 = 7.94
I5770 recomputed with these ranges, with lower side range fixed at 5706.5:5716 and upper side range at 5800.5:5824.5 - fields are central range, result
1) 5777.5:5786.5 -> 0.3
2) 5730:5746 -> -1.3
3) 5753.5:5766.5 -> -0.6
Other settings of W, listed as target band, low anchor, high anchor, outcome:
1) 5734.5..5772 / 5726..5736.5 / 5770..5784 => 0.1 Angstrom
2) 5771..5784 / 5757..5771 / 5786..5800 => 0.0 Angstrom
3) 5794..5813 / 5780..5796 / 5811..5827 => -0.2 Angstrom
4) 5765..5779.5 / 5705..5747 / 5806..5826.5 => 0.1 Angstrom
